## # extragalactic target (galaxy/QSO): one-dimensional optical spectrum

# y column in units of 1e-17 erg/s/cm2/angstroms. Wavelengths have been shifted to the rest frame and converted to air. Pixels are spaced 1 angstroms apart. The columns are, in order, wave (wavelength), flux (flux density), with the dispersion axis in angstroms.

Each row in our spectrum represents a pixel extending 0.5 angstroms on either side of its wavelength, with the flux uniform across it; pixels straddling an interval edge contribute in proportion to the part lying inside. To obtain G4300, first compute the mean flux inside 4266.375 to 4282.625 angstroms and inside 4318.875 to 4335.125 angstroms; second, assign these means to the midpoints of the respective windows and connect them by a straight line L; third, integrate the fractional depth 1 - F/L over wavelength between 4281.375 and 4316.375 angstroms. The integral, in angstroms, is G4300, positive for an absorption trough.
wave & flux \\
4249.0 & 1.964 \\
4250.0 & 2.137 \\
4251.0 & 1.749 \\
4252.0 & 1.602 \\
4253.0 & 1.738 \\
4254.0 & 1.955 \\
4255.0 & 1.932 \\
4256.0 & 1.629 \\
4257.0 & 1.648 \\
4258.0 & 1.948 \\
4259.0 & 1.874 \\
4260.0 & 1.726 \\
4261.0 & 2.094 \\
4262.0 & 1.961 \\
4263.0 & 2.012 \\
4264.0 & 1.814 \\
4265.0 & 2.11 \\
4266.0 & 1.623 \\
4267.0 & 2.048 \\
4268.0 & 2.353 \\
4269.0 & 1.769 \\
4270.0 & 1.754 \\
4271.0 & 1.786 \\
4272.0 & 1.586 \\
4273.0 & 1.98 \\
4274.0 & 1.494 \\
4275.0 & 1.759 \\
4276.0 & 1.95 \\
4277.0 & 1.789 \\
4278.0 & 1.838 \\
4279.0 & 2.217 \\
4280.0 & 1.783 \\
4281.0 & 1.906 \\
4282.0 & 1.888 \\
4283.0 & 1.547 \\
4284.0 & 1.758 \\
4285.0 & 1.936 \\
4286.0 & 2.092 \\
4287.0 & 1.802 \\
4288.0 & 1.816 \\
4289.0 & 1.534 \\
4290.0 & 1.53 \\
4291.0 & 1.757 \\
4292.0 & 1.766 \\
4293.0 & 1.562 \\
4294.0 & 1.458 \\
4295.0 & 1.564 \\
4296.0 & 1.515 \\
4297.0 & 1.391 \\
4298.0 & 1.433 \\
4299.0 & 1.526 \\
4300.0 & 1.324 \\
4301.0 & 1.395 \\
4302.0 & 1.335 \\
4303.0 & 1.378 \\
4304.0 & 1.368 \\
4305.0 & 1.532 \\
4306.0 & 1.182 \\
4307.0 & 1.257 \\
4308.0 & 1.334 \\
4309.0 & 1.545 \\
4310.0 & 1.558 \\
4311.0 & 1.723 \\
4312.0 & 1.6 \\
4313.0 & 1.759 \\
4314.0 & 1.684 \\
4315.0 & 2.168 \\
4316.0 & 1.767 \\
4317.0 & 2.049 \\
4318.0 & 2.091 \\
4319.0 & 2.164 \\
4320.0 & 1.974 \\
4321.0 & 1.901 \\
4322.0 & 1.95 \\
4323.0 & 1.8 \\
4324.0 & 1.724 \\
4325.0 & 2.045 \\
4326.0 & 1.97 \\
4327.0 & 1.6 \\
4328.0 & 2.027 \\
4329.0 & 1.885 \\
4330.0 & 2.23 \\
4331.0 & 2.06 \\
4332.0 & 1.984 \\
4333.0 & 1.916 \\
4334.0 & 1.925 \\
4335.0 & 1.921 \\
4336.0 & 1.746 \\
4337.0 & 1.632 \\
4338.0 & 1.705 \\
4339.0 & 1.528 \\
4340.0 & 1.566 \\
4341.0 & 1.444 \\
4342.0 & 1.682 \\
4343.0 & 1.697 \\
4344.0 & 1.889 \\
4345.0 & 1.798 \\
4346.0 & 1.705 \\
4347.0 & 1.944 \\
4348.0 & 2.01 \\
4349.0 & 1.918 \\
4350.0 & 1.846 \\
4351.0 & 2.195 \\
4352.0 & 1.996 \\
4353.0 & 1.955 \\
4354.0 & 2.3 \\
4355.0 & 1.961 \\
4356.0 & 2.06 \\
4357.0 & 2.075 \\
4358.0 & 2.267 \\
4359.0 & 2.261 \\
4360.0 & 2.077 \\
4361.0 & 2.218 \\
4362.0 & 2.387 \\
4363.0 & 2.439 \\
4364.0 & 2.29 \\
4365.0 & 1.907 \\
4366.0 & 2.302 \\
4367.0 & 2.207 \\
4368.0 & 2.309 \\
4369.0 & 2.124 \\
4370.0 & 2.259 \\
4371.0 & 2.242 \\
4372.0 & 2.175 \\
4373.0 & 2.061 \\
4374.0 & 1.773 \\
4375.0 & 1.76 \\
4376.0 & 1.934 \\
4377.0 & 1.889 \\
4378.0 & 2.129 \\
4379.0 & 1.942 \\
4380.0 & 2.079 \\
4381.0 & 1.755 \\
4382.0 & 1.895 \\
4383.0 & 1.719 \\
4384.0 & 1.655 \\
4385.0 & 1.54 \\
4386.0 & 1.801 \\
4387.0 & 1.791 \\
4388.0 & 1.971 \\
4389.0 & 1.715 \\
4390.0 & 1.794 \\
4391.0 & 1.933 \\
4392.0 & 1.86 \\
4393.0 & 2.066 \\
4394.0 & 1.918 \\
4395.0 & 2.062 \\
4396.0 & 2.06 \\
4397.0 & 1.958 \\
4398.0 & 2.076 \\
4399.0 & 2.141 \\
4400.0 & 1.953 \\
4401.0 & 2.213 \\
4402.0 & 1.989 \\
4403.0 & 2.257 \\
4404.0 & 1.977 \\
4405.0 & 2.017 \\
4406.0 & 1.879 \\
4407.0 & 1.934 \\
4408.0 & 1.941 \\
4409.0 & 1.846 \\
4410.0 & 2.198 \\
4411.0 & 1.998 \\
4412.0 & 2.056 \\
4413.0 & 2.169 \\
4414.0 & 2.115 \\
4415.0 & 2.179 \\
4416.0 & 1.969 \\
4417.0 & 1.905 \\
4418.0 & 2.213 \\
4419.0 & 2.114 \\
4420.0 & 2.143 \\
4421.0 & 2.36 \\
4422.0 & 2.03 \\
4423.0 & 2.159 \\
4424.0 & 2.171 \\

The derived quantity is 5.6 angstroms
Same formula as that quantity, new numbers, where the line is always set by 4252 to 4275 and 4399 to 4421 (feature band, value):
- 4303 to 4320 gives 2.2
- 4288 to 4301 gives 2.5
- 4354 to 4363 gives -0.9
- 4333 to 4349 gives 1.7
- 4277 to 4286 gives 0.0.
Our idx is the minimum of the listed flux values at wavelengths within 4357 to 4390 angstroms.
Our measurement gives 1.54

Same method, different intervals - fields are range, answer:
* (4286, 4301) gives 1.324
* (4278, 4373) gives 1.182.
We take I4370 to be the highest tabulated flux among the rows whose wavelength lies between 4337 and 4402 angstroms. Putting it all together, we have 2.439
